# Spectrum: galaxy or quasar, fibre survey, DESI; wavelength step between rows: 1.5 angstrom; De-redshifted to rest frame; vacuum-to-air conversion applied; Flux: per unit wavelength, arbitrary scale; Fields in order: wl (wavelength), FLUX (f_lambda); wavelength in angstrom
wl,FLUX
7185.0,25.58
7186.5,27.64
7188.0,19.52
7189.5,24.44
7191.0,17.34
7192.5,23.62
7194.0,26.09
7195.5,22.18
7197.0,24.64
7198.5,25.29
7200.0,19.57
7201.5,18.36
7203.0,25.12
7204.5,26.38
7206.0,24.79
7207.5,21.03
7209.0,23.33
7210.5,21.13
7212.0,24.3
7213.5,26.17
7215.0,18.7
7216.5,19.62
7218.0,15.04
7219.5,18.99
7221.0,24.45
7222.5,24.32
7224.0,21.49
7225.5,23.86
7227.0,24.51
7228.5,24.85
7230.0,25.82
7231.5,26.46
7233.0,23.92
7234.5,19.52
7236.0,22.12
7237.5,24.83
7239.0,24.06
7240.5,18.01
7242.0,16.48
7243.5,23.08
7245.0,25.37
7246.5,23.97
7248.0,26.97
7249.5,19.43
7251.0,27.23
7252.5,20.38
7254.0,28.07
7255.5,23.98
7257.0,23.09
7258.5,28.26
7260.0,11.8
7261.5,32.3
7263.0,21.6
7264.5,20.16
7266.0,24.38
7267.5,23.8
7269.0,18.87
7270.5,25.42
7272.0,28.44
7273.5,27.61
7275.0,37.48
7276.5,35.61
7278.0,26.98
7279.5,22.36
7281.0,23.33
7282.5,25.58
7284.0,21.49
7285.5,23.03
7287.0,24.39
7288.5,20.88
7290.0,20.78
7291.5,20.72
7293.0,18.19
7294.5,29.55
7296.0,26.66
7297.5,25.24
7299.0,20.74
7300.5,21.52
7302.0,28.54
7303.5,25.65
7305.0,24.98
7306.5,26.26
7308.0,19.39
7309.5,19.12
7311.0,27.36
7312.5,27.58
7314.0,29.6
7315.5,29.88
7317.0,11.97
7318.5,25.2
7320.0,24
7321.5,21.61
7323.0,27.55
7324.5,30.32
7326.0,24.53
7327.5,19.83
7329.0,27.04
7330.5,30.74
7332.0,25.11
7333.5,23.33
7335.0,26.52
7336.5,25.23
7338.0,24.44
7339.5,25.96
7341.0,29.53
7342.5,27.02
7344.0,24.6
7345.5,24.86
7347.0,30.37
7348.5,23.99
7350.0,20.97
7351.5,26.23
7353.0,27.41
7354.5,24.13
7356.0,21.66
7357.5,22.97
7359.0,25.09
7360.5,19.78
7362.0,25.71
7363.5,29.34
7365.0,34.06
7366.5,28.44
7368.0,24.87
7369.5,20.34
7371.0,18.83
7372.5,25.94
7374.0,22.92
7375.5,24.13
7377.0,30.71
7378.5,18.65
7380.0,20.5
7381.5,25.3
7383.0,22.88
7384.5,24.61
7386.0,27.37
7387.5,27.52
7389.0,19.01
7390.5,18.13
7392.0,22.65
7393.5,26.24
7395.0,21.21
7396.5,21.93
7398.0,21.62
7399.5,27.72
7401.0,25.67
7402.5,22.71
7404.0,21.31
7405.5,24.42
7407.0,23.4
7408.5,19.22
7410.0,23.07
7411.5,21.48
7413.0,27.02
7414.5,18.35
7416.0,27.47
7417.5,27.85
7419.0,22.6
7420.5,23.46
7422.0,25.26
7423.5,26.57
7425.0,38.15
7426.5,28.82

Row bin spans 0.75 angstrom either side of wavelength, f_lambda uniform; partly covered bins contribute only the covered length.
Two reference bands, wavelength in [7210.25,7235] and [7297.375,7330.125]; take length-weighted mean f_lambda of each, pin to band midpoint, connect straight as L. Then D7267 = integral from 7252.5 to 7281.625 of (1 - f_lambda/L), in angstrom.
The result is -2.2 angstrom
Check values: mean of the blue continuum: 22.6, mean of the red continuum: 24.5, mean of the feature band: 25.3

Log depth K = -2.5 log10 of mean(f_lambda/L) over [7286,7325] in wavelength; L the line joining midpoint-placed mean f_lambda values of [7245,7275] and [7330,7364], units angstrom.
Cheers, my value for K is 0.04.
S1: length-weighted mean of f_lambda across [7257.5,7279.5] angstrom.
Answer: 25.8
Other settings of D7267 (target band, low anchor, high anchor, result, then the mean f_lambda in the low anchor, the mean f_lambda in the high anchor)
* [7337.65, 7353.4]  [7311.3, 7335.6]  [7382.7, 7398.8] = -0.9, 25.3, 23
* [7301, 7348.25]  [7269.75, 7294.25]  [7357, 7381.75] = -0.9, 25.2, 24.6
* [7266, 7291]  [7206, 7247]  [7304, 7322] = -2.1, 22.5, 24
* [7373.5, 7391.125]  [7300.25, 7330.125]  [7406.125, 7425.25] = 0.8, 24.7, 24.6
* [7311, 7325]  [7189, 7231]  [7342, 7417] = -1.0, 22.7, 24.1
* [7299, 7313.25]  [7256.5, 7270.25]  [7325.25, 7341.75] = 0.1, 22.8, 25.7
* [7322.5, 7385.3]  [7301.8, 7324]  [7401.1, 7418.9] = -2.9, 24.5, 23.4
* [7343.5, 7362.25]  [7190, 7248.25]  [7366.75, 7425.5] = -0.7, 22.7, 23.9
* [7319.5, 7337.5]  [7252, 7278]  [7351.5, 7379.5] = -0.4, 25.5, 24.7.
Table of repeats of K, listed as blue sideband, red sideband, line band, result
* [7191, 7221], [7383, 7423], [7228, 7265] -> -0.036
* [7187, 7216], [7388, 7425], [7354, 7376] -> -0.051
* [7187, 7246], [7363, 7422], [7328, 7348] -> -0.127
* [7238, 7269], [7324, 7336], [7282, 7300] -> 0.062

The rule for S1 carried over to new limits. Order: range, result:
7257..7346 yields 24.8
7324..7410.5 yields 24.5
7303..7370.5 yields 25.2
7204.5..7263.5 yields 23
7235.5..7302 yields 24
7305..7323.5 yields 24.1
